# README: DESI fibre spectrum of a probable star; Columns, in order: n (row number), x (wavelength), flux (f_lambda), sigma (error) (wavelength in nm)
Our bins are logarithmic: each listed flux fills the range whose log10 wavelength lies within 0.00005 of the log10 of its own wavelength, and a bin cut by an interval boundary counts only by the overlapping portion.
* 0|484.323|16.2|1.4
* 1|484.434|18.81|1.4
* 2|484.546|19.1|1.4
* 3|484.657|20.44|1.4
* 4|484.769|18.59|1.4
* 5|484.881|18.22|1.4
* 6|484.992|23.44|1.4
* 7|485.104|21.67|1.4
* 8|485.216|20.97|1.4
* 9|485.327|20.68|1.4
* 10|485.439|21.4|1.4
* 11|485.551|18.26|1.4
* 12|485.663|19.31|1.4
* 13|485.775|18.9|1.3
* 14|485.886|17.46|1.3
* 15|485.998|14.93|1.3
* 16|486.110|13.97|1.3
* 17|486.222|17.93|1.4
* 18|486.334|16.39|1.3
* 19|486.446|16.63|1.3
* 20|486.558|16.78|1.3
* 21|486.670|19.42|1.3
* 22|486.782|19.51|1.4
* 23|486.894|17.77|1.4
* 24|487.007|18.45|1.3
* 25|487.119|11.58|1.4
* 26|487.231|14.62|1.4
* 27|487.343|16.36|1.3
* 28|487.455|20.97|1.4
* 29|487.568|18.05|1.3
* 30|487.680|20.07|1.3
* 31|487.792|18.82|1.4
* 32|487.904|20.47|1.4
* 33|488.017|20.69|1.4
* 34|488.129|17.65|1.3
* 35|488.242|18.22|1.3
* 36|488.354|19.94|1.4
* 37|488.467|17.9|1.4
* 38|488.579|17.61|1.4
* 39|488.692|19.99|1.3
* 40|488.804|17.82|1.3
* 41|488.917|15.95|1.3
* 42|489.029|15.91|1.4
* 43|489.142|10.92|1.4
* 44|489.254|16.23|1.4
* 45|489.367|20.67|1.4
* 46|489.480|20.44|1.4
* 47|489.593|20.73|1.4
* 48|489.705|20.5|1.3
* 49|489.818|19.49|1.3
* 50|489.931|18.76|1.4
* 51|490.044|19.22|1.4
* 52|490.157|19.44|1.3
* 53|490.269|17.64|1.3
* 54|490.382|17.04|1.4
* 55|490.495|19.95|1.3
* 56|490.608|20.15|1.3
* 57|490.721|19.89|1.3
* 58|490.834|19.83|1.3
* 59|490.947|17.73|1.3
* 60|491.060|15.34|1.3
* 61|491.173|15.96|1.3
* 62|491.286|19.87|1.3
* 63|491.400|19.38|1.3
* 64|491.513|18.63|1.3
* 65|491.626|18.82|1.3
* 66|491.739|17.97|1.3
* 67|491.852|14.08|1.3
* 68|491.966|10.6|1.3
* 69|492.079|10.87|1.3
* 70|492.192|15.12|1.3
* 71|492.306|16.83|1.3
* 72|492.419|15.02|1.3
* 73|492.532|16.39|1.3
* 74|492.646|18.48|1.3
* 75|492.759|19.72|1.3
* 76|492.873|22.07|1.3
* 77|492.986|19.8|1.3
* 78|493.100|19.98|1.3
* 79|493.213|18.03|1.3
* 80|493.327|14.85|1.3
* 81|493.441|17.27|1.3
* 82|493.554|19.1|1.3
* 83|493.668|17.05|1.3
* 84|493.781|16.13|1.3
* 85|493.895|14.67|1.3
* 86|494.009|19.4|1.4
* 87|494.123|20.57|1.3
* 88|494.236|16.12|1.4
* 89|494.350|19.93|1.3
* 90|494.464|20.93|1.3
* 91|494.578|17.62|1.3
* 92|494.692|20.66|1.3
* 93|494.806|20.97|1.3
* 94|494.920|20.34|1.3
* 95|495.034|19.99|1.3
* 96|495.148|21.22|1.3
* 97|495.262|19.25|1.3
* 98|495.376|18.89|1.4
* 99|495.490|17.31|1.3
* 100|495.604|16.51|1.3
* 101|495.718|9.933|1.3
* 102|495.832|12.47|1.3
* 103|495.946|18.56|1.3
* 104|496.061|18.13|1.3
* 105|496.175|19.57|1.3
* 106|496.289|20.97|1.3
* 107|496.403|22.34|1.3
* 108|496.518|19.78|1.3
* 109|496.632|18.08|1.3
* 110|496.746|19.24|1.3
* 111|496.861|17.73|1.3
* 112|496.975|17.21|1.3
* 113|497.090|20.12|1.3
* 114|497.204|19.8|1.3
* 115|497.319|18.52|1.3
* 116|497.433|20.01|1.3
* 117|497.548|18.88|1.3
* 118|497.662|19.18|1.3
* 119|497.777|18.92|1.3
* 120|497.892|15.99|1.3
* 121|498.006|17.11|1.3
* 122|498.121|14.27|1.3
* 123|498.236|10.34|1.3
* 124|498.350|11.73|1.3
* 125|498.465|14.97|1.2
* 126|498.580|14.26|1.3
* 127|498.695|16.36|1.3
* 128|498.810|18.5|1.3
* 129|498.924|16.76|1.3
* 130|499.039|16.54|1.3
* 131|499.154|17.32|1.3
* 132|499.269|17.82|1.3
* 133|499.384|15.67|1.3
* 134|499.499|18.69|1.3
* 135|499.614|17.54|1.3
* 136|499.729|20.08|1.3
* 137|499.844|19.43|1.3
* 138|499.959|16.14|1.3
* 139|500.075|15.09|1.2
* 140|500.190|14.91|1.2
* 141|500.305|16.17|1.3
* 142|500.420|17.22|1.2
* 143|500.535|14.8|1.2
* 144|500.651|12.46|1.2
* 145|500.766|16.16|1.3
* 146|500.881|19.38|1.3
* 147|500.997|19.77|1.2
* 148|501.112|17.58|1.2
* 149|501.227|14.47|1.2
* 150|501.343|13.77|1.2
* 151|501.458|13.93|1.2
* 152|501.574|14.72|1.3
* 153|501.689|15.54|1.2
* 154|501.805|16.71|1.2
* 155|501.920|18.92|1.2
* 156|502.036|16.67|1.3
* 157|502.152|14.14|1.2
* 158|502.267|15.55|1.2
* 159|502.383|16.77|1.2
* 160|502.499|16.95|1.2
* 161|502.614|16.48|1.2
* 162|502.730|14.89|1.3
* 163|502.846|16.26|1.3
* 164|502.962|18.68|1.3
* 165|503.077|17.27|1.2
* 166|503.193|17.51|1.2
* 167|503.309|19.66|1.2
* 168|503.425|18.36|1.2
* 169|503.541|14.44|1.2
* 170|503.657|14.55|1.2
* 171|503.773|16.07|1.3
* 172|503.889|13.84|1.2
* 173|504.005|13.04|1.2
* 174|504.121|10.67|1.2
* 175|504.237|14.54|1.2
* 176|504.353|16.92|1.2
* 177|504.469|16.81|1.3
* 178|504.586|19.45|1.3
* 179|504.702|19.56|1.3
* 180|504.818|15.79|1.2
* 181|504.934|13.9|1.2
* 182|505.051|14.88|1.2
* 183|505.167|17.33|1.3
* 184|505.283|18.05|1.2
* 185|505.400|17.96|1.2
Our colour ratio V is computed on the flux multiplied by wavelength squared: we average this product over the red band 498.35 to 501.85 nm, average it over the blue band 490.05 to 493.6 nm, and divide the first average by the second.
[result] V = 1.0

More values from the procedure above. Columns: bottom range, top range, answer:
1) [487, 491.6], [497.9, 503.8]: 0.93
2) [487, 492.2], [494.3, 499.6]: 1.03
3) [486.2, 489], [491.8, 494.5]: 0.98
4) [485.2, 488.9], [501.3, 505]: 0.94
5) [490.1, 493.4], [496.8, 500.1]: 1.00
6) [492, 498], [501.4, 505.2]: 0.91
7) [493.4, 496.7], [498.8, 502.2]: 0.92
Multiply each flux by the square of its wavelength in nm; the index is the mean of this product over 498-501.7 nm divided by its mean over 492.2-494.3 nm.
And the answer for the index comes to 0.93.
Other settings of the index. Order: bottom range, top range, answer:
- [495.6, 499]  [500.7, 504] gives 0.97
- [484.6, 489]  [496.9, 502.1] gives 0.95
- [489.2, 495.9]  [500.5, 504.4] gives 0.92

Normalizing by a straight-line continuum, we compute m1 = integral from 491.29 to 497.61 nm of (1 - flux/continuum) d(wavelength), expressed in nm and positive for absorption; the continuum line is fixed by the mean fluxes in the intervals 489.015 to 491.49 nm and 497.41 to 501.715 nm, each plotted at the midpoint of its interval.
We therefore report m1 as -0.21 nm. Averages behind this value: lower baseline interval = 18.5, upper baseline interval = 16.4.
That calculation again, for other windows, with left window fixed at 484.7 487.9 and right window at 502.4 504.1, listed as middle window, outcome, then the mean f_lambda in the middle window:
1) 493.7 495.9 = -0.10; 18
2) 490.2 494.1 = 0.02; 17.5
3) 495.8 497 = -0.12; 18.7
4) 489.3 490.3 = -0.10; 19.7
